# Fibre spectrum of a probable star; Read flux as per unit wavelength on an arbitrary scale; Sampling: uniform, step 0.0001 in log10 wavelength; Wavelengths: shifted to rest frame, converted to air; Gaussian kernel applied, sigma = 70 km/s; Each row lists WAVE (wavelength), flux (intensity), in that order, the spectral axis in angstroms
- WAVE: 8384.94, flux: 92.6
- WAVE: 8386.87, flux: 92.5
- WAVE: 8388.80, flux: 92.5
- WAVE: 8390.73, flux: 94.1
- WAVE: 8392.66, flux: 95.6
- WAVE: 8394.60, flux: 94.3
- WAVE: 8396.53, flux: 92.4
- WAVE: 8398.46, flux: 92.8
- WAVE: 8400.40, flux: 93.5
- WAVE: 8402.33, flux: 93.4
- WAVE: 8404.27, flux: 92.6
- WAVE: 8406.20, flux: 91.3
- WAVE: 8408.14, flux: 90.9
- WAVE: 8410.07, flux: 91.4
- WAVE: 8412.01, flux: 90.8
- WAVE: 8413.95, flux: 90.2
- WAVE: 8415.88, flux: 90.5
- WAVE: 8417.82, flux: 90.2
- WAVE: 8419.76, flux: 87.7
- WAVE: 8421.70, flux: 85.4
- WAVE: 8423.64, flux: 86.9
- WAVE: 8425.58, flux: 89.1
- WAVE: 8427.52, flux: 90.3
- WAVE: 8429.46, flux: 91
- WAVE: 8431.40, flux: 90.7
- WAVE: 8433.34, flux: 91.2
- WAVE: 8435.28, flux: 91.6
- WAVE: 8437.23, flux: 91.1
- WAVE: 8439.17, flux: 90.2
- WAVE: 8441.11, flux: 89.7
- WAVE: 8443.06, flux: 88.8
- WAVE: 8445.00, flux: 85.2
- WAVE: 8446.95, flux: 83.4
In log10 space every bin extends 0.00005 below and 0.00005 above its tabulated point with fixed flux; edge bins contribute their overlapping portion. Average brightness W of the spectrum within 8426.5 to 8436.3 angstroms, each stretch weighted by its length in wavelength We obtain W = 90.9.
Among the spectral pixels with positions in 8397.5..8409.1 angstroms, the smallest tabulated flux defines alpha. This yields 90.9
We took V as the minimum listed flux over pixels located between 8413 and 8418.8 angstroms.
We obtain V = 90.2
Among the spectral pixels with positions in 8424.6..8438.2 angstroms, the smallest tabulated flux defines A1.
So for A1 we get 89.1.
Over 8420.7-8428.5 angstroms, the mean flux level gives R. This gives 87.9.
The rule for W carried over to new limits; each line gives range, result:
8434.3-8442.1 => 90.6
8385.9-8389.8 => 92.6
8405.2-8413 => 91.1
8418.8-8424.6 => 86.6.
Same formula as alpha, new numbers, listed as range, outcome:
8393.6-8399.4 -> 92.4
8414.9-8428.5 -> 85.4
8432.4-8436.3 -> 91.2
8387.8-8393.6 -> 92.5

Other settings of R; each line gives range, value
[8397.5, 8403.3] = 93.2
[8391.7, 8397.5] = 94.1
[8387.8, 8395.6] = 94.1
